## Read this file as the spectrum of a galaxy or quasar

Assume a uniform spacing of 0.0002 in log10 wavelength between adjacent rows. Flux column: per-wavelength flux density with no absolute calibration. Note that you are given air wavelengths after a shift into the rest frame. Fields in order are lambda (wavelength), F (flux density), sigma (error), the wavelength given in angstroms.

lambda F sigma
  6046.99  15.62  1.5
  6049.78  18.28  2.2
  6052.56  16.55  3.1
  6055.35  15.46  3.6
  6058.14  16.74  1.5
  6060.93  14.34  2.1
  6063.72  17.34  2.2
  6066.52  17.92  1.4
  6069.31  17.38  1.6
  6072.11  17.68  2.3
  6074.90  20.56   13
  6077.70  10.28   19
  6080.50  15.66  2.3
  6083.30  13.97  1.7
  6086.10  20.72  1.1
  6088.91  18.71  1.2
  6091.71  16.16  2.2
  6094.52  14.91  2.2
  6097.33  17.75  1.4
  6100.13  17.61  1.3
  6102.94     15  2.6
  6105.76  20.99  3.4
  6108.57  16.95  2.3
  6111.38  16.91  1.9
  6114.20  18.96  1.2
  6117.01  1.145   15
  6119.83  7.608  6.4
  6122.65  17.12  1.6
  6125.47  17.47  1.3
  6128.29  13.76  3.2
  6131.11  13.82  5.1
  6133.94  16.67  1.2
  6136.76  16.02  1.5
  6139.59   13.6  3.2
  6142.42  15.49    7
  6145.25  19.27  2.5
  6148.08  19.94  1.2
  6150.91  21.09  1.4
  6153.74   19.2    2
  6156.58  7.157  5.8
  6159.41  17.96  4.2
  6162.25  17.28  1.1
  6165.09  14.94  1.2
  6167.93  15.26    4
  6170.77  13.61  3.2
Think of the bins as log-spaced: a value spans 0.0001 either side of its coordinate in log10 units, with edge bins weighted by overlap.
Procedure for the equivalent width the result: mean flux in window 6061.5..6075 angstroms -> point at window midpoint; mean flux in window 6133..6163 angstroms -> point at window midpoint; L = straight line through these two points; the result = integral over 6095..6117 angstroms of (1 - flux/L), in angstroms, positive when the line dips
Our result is 0.85 angstroms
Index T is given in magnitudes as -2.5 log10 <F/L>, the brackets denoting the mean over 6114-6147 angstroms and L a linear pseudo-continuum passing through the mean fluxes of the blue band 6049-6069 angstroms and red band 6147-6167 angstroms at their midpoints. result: 0.18 mag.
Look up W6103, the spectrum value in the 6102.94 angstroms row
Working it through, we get 15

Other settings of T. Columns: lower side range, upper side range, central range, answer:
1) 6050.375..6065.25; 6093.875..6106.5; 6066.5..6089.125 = -0.01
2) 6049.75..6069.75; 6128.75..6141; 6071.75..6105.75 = -0.05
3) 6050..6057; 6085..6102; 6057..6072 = -0.01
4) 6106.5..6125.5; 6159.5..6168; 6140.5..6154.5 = -0.22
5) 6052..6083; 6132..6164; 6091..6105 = -0.01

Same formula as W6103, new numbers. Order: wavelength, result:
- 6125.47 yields 17.47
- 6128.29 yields 13.76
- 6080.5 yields 15.66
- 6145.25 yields 19.27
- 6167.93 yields 15.26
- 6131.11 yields 13.82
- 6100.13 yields 17.61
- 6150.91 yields 21.09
